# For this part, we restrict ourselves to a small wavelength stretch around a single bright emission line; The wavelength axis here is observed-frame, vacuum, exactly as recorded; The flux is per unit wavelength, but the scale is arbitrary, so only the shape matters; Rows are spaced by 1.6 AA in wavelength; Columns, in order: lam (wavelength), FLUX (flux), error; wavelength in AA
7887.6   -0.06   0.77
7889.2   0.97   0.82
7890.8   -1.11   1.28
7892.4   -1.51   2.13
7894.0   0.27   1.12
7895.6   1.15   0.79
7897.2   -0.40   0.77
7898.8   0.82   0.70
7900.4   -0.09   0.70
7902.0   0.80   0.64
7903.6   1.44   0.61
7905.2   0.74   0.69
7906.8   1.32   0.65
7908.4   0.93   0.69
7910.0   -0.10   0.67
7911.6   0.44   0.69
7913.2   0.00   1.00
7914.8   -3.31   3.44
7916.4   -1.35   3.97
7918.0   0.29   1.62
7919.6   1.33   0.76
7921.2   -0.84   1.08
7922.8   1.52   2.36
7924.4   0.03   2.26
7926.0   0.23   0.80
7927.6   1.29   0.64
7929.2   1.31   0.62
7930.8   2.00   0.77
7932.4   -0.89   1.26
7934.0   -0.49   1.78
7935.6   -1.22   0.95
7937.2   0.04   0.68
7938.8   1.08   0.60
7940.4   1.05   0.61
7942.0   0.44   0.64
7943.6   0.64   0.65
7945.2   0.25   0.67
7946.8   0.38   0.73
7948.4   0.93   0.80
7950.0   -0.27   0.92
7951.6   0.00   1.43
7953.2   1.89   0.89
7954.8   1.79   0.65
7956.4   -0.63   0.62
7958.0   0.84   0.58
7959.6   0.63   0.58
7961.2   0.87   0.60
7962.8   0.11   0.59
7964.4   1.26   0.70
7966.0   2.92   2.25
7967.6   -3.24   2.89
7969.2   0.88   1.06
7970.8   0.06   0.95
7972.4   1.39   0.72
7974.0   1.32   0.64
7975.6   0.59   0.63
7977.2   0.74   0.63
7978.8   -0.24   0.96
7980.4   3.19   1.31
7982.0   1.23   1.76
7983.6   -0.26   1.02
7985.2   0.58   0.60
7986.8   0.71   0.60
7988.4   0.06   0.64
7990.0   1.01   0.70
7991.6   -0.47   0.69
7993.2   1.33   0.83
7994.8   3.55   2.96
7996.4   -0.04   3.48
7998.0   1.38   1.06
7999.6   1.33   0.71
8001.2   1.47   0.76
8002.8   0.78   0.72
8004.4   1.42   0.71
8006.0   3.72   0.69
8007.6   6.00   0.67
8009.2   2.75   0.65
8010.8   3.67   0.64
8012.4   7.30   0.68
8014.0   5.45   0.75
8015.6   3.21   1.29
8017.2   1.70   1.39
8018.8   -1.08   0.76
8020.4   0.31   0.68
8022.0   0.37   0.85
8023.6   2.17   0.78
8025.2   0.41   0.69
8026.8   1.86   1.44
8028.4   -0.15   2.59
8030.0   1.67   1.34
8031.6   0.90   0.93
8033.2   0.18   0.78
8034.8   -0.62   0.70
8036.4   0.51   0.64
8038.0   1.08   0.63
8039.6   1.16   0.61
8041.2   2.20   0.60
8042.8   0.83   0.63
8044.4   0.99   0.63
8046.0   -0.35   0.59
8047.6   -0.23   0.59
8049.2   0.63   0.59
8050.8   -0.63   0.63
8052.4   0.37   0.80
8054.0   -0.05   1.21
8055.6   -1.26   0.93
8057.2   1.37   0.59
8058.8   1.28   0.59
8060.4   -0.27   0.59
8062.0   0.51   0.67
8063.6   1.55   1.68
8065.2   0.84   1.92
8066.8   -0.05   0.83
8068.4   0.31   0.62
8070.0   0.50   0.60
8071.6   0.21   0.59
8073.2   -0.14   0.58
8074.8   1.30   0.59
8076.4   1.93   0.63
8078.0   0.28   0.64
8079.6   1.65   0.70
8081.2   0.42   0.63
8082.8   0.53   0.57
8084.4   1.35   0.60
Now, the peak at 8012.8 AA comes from [O II]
